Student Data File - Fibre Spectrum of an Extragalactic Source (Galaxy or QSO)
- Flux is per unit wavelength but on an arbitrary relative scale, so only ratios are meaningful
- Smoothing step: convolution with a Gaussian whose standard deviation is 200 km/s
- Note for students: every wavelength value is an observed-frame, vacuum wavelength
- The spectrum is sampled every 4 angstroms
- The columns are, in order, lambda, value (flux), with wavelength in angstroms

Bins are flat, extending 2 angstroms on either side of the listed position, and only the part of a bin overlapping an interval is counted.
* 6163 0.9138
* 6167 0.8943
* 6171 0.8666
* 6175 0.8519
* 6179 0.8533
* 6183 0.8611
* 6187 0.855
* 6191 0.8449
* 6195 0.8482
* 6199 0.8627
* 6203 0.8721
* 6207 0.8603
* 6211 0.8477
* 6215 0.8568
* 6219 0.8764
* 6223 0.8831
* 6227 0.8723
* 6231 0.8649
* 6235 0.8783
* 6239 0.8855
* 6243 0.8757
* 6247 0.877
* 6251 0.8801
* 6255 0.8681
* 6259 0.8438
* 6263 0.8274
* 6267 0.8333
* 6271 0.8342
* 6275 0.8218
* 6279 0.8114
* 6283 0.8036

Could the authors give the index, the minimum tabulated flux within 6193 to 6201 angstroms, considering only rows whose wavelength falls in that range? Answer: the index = 0.8482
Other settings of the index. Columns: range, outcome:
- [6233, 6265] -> 0.8274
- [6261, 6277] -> 0.8218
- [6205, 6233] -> 0.8477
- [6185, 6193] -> 0.8449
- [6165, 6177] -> 0.8519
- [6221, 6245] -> 0.8649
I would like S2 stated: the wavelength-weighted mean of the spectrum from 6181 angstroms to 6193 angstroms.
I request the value 0.854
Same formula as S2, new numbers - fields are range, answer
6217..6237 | 0.875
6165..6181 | 0.867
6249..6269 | 0.851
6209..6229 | 0.867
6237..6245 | 0.881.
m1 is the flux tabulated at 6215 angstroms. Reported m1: 0.8568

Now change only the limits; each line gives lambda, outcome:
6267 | 0.8333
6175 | 0.8519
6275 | 0.8218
